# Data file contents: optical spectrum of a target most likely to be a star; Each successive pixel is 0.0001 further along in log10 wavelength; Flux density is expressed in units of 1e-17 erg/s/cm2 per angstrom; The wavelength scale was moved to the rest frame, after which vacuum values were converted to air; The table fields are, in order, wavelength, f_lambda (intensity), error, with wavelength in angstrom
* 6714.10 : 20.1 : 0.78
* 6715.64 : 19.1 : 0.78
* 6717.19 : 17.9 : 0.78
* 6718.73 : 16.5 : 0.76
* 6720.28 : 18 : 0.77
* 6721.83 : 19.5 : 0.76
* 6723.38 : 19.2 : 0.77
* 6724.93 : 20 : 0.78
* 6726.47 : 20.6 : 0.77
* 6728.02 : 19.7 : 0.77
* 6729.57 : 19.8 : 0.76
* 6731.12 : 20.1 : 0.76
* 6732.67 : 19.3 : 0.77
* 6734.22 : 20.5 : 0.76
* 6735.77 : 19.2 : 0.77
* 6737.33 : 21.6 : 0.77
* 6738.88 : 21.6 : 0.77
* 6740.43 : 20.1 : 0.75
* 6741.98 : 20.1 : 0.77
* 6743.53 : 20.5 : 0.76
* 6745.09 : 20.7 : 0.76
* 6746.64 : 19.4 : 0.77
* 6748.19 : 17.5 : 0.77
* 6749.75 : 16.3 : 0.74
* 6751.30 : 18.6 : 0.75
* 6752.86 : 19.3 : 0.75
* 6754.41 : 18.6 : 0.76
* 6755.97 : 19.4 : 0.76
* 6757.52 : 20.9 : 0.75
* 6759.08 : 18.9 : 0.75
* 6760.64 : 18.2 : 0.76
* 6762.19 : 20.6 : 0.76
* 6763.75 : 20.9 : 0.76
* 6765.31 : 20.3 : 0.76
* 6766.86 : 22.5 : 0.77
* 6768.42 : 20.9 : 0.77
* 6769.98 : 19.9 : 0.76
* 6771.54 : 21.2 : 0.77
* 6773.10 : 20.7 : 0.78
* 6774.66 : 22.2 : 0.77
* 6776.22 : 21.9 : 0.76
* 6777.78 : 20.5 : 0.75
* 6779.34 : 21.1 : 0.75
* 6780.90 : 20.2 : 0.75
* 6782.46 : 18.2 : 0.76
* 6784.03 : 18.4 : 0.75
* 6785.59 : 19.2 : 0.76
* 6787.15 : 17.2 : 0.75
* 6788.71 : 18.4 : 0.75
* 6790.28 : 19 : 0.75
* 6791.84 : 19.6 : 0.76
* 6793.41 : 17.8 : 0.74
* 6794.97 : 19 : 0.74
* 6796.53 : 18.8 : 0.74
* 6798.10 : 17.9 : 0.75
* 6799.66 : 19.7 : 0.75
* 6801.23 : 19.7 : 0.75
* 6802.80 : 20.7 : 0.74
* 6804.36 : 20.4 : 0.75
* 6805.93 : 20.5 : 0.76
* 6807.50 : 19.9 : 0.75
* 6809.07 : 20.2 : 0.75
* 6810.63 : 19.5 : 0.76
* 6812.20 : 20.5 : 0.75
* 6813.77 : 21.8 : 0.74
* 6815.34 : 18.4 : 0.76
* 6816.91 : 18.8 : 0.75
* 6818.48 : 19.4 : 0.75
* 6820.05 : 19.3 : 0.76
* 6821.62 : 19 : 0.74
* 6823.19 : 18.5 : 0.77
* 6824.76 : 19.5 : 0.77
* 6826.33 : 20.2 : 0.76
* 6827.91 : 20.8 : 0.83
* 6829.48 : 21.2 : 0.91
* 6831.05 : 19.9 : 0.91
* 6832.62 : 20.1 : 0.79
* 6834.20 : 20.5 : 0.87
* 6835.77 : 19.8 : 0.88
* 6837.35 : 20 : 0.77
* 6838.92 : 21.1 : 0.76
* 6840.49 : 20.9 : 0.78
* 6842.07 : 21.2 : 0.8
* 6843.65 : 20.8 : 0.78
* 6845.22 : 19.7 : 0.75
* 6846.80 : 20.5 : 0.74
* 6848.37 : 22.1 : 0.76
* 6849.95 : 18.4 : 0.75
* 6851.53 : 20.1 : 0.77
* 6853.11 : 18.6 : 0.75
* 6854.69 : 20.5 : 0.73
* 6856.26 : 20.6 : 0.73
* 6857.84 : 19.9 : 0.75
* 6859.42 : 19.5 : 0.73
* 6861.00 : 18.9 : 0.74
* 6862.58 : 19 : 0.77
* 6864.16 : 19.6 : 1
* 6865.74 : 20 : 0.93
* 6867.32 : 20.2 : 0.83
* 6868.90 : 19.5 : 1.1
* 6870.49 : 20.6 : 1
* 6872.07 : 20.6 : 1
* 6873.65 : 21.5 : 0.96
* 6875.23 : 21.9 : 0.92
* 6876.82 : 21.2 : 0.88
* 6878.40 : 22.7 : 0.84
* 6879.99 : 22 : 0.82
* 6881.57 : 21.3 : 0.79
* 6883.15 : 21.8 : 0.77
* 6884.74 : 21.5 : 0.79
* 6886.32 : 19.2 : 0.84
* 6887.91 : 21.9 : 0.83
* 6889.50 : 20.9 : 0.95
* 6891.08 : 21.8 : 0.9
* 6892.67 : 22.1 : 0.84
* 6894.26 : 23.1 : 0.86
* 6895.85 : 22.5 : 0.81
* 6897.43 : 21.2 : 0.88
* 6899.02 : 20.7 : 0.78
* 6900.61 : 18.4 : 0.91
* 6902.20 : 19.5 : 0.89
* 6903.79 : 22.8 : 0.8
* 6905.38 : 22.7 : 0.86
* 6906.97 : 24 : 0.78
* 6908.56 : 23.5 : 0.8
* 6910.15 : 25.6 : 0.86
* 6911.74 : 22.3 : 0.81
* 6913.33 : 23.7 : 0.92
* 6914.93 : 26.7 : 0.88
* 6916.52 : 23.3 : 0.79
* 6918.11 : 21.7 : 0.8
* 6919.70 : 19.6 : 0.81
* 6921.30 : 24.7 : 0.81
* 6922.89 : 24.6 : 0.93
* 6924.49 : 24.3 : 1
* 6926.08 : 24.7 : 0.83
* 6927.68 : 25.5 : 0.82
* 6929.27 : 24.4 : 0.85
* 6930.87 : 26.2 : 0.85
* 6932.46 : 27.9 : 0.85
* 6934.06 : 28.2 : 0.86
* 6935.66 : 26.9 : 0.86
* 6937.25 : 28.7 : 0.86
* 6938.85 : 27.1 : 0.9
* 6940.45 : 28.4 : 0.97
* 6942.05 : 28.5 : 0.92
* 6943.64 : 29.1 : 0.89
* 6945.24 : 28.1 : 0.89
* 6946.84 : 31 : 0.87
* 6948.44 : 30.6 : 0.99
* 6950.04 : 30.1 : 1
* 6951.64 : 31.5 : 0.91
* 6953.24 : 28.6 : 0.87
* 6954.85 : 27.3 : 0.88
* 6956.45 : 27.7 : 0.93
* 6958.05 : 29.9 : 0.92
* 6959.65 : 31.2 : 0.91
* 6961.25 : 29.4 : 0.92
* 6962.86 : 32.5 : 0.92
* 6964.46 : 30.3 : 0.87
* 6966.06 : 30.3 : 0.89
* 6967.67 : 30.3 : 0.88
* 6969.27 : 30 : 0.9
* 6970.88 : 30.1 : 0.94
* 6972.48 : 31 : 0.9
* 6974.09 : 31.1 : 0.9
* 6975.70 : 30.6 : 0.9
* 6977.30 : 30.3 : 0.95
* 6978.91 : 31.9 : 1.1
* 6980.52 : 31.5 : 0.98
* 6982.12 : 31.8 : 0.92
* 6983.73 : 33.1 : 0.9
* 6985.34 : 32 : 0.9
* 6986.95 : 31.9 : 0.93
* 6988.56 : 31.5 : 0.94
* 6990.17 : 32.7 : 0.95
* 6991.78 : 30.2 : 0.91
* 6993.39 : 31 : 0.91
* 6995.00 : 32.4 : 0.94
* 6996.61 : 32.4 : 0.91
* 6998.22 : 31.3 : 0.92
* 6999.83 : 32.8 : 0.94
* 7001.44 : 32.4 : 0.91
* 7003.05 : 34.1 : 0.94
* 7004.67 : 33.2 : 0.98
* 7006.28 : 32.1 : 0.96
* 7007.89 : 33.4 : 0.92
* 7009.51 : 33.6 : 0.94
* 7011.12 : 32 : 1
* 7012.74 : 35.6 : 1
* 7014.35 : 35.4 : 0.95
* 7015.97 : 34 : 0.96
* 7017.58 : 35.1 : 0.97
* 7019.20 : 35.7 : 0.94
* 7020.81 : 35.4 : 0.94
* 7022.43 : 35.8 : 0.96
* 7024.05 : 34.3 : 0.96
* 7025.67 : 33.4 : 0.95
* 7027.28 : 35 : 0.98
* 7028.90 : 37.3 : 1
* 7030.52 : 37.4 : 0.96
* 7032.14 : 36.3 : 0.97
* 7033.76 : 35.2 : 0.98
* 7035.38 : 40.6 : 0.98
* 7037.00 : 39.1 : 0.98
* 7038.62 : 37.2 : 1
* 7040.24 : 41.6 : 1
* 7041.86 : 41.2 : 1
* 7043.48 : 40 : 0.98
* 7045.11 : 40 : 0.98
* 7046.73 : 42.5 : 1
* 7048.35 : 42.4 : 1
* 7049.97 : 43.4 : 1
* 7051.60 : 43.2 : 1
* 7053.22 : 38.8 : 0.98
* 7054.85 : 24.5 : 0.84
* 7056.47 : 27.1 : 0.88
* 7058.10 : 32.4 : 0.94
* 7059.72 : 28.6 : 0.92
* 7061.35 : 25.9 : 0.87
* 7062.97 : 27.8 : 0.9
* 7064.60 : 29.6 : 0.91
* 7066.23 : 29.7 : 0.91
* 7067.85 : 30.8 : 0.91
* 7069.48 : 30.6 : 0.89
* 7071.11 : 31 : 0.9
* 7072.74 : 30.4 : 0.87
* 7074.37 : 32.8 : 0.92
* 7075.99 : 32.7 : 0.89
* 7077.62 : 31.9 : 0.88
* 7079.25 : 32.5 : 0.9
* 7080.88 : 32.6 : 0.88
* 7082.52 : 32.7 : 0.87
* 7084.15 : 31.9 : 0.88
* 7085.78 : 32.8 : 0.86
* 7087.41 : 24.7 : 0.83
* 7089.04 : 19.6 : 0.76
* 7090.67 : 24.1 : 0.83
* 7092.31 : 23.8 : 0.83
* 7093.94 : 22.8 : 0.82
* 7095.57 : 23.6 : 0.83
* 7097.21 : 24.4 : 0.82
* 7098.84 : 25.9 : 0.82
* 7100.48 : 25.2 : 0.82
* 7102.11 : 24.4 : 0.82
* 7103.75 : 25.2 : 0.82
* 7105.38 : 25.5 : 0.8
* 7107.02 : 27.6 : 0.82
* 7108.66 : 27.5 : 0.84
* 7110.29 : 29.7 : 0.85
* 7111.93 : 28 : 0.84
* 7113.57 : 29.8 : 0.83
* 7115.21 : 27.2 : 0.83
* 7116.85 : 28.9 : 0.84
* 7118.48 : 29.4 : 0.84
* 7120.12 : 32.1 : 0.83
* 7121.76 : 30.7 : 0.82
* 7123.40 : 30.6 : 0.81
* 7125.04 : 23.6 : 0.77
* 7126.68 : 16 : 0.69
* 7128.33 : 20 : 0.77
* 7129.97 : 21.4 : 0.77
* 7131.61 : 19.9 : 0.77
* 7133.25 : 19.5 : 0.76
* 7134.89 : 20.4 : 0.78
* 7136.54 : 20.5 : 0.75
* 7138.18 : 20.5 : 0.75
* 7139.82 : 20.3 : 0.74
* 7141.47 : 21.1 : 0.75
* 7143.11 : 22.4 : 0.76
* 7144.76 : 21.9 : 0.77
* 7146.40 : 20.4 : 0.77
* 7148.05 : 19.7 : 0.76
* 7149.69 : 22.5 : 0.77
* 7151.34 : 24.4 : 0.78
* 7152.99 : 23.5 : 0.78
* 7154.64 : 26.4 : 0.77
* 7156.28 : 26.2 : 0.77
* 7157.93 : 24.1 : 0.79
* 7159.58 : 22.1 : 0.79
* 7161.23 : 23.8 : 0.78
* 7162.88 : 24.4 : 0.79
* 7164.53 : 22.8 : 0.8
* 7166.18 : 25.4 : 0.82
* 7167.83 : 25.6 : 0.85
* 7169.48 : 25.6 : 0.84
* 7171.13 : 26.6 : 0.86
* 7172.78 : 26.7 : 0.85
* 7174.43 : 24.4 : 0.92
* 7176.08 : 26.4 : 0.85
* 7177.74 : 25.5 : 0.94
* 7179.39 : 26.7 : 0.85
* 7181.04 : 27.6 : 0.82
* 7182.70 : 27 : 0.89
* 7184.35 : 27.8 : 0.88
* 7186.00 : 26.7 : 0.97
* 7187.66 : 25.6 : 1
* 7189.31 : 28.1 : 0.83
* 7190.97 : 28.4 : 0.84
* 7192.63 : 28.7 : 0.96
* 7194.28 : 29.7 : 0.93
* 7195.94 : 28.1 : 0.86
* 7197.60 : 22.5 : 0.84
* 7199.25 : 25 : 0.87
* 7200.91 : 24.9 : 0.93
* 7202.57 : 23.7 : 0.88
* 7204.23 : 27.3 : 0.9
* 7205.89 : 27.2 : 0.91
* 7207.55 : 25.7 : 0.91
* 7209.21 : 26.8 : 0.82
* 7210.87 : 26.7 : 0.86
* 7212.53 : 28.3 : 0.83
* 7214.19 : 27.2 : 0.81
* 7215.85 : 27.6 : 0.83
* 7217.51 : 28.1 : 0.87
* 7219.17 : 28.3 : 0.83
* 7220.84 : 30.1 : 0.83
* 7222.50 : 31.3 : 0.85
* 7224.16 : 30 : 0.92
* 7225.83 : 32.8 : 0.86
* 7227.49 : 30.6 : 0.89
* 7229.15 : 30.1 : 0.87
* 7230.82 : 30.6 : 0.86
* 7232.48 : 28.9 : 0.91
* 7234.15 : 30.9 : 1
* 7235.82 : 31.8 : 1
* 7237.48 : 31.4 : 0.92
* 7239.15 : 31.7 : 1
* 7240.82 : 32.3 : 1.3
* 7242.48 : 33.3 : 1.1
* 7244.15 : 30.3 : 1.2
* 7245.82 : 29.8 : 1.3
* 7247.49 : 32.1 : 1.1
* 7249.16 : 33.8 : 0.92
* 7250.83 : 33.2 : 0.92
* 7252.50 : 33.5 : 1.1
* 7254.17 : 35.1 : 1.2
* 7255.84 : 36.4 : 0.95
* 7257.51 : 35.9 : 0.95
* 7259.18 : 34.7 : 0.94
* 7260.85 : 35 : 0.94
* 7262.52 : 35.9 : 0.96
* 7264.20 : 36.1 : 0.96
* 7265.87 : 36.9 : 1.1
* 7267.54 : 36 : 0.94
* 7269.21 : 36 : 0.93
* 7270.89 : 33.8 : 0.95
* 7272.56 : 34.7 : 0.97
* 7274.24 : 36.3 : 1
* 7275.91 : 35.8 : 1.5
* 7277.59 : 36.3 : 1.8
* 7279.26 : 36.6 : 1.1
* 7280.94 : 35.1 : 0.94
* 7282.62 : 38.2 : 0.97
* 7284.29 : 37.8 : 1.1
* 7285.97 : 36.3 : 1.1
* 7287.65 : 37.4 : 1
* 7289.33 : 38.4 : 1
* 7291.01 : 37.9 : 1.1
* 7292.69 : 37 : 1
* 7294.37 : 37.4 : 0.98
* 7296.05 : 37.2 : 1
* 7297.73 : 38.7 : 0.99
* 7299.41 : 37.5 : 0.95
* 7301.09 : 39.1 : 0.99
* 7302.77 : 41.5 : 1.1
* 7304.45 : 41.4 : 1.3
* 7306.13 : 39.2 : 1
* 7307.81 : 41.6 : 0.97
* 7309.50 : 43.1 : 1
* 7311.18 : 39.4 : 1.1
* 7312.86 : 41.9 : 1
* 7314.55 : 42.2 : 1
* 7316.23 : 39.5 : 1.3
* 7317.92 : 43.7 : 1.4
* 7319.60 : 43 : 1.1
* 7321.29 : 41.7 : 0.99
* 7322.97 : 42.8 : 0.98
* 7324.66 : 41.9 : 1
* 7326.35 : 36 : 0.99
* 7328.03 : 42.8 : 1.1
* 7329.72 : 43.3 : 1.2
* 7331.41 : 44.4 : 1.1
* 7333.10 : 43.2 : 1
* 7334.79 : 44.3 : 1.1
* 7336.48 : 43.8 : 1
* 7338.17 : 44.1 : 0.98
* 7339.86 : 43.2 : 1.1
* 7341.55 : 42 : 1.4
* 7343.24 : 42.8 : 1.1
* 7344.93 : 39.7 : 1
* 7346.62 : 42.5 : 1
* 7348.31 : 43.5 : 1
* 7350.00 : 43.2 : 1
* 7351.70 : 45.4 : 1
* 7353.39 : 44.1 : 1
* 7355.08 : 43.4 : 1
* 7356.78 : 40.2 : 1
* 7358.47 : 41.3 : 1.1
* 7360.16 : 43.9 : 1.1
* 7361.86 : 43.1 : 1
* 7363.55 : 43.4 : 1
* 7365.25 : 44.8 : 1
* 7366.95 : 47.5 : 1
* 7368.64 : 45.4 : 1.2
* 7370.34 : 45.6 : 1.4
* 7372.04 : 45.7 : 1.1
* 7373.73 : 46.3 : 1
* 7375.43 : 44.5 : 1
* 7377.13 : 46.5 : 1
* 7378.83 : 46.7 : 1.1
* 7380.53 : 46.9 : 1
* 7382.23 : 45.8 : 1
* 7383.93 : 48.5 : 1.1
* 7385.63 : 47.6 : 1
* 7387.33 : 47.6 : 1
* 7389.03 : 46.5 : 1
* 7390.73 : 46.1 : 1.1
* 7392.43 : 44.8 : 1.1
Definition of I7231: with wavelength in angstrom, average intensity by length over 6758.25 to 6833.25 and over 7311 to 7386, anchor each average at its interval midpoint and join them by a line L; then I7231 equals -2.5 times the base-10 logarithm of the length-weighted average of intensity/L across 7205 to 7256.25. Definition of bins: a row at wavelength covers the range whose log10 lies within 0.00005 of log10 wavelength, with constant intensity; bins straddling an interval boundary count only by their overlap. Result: 0.26 mag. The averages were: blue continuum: 19.8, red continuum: 43.6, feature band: 30.5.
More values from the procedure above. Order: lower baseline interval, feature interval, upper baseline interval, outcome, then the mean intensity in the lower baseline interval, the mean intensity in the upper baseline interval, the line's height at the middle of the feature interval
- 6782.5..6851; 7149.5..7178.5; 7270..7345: 0.34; 19.7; 39.9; 34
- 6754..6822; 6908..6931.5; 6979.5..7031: 0.17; 19.8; 33.4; 28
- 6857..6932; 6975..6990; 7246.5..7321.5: -0.23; 22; 37.5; 25.5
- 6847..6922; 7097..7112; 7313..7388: 0.21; 21.4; 43.8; 31.9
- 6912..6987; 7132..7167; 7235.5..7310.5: 0.42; 28.4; 36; 33.1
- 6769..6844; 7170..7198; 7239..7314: 0.23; 19.9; 36.5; 33.2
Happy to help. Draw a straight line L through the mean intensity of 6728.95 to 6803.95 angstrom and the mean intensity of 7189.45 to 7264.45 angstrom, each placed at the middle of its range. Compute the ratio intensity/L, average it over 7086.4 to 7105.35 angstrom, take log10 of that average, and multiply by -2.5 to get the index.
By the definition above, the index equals 0.13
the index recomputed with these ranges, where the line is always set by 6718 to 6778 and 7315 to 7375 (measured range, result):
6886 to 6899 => 0.18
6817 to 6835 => 0.16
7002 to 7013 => -0.11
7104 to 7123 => 0.19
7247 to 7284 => 0.13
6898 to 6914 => 0.17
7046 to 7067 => -0.05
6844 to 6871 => 0.21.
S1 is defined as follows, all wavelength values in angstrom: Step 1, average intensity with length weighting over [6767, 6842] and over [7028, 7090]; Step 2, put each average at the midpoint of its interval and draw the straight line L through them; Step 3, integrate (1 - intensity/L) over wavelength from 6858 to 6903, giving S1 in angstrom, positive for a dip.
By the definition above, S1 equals 6.1 angstrom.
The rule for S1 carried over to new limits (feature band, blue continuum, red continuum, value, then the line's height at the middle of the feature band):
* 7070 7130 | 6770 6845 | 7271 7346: 7.7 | 31.6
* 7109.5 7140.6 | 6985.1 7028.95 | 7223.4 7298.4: 8.5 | 33.9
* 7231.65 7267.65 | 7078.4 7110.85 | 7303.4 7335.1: 3.7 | 37.2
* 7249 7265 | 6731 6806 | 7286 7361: 1.5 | 38.7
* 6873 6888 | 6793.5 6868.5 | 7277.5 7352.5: 0.4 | 22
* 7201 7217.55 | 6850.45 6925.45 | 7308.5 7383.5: 4.6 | 36.9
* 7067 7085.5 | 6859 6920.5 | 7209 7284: -3.0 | 27.4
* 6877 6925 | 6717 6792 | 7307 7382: 6.1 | 25.6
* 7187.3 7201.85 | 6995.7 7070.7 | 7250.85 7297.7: 3.6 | 35.7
